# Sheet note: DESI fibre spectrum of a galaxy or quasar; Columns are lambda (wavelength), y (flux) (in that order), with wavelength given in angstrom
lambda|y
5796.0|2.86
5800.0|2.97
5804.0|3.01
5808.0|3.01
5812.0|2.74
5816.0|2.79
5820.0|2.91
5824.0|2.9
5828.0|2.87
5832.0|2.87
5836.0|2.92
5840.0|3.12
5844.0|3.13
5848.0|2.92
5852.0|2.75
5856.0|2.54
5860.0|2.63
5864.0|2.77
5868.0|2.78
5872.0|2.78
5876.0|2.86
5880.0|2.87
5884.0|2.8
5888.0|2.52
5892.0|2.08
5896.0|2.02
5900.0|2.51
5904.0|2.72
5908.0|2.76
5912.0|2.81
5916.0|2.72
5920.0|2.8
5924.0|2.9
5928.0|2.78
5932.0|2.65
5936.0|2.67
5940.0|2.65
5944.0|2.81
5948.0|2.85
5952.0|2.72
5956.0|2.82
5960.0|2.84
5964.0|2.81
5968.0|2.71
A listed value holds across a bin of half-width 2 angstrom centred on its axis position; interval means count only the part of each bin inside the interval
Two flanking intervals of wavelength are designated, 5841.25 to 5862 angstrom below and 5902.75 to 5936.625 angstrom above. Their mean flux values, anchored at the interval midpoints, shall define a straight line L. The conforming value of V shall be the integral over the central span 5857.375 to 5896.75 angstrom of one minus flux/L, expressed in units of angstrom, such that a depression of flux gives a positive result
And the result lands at 2.3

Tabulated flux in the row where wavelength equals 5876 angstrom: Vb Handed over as 2.86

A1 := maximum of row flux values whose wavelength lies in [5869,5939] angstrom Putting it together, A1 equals 2.9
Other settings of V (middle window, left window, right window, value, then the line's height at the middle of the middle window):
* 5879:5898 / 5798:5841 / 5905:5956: 2.6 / 2.82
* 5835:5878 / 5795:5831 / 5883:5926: -1.2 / 2.75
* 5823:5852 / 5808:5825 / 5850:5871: -1.8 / 2.78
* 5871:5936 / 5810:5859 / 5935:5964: 3.5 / 2.81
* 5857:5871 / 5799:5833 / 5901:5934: 0.6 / 2.83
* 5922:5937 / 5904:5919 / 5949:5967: 0.1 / 2.77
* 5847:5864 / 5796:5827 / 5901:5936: 0.8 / 2.84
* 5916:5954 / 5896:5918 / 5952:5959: -0.4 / 2.73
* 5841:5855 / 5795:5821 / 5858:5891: -0.6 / 2.8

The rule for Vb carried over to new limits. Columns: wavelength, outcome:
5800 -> 2.97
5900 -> 2.51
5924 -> 2.9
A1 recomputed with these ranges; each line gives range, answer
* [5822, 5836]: 2.92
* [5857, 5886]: 2.87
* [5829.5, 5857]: 3.13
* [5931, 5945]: 2.81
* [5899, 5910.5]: 2.76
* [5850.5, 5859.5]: 2.75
